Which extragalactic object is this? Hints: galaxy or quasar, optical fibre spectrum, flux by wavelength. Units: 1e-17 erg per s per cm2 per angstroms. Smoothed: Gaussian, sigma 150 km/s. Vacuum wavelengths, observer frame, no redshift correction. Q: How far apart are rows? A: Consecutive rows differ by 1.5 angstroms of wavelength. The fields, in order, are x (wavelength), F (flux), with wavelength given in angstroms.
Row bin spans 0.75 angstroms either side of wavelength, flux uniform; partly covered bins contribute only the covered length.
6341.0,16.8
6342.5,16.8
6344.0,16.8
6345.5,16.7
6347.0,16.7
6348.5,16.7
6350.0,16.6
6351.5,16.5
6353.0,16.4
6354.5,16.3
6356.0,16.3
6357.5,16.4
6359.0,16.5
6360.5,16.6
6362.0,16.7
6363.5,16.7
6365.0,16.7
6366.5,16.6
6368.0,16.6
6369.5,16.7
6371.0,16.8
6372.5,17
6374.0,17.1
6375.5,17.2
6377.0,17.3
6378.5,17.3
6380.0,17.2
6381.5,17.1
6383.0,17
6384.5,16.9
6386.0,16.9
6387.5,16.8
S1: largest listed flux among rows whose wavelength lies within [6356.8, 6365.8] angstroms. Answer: 16.7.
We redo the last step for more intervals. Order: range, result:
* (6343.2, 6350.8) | 16.8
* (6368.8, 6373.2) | 17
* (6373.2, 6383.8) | 17.3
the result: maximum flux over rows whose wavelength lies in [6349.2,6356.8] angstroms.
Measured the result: 16.6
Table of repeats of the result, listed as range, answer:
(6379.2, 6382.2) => 17.2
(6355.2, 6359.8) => 16.5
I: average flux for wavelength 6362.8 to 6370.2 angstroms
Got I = 16.7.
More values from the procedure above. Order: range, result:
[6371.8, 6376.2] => 17.1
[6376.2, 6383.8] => 17.2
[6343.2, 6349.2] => 16.7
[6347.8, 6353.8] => 16.5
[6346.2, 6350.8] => 16.7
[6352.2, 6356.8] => 16.3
